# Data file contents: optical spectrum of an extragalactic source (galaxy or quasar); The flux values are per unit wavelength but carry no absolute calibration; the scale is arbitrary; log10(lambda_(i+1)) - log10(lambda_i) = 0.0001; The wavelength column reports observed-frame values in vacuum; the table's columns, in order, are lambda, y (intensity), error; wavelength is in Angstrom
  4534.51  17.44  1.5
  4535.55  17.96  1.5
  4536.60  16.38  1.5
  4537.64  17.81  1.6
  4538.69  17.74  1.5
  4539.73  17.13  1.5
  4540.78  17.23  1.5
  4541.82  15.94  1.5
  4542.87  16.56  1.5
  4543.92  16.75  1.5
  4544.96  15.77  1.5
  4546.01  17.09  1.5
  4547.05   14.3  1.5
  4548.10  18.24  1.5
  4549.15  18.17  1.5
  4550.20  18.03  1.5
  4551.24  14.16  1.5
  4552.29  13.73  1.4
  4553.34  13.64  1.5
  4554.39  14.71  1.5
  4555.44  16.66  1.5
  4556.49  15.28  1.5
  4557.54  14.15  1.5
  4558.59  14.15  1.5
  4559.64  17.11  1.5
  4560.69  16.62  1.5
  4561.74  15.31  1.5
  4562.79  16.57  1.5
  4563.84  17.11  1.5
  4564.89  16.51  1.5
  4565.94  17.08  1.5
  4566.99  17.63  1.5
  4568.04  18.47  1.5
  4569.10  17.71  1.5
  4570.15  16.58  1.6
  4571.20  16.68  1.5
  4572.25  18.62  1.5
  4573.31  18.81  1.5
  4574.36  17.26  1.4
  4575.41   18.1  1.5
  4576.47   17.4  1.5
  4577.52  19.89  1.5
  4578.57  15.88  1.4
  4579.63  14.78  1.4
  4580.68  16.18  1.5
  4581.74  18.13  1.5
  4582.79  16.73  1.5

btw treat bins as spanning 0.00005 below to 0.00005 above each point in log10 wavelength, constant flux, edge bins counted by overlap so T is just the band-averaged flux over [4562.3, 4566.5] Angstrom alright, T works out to 16.8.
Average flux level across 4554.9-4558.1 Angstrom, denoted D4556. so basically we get 15.3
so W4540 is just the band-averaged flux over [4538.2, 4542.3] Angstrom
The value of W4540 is 17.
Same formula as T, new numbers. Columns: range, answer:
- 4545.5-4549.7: 17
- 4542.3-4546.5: 16.5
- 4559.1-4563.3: 16.4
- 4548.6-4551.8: 16.8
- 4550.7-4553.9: 13.9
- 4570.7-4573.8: 18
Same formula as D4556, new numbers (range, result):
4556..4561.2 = 15.5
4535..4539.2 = 17.5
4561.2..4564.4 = 16.3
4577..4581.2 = 16.7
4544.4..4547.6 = 15.8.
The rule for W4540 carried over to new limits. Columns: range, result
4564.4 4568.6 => 17.4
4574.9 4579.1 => 17.8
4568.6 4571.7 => 17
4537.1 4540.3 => 17.5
